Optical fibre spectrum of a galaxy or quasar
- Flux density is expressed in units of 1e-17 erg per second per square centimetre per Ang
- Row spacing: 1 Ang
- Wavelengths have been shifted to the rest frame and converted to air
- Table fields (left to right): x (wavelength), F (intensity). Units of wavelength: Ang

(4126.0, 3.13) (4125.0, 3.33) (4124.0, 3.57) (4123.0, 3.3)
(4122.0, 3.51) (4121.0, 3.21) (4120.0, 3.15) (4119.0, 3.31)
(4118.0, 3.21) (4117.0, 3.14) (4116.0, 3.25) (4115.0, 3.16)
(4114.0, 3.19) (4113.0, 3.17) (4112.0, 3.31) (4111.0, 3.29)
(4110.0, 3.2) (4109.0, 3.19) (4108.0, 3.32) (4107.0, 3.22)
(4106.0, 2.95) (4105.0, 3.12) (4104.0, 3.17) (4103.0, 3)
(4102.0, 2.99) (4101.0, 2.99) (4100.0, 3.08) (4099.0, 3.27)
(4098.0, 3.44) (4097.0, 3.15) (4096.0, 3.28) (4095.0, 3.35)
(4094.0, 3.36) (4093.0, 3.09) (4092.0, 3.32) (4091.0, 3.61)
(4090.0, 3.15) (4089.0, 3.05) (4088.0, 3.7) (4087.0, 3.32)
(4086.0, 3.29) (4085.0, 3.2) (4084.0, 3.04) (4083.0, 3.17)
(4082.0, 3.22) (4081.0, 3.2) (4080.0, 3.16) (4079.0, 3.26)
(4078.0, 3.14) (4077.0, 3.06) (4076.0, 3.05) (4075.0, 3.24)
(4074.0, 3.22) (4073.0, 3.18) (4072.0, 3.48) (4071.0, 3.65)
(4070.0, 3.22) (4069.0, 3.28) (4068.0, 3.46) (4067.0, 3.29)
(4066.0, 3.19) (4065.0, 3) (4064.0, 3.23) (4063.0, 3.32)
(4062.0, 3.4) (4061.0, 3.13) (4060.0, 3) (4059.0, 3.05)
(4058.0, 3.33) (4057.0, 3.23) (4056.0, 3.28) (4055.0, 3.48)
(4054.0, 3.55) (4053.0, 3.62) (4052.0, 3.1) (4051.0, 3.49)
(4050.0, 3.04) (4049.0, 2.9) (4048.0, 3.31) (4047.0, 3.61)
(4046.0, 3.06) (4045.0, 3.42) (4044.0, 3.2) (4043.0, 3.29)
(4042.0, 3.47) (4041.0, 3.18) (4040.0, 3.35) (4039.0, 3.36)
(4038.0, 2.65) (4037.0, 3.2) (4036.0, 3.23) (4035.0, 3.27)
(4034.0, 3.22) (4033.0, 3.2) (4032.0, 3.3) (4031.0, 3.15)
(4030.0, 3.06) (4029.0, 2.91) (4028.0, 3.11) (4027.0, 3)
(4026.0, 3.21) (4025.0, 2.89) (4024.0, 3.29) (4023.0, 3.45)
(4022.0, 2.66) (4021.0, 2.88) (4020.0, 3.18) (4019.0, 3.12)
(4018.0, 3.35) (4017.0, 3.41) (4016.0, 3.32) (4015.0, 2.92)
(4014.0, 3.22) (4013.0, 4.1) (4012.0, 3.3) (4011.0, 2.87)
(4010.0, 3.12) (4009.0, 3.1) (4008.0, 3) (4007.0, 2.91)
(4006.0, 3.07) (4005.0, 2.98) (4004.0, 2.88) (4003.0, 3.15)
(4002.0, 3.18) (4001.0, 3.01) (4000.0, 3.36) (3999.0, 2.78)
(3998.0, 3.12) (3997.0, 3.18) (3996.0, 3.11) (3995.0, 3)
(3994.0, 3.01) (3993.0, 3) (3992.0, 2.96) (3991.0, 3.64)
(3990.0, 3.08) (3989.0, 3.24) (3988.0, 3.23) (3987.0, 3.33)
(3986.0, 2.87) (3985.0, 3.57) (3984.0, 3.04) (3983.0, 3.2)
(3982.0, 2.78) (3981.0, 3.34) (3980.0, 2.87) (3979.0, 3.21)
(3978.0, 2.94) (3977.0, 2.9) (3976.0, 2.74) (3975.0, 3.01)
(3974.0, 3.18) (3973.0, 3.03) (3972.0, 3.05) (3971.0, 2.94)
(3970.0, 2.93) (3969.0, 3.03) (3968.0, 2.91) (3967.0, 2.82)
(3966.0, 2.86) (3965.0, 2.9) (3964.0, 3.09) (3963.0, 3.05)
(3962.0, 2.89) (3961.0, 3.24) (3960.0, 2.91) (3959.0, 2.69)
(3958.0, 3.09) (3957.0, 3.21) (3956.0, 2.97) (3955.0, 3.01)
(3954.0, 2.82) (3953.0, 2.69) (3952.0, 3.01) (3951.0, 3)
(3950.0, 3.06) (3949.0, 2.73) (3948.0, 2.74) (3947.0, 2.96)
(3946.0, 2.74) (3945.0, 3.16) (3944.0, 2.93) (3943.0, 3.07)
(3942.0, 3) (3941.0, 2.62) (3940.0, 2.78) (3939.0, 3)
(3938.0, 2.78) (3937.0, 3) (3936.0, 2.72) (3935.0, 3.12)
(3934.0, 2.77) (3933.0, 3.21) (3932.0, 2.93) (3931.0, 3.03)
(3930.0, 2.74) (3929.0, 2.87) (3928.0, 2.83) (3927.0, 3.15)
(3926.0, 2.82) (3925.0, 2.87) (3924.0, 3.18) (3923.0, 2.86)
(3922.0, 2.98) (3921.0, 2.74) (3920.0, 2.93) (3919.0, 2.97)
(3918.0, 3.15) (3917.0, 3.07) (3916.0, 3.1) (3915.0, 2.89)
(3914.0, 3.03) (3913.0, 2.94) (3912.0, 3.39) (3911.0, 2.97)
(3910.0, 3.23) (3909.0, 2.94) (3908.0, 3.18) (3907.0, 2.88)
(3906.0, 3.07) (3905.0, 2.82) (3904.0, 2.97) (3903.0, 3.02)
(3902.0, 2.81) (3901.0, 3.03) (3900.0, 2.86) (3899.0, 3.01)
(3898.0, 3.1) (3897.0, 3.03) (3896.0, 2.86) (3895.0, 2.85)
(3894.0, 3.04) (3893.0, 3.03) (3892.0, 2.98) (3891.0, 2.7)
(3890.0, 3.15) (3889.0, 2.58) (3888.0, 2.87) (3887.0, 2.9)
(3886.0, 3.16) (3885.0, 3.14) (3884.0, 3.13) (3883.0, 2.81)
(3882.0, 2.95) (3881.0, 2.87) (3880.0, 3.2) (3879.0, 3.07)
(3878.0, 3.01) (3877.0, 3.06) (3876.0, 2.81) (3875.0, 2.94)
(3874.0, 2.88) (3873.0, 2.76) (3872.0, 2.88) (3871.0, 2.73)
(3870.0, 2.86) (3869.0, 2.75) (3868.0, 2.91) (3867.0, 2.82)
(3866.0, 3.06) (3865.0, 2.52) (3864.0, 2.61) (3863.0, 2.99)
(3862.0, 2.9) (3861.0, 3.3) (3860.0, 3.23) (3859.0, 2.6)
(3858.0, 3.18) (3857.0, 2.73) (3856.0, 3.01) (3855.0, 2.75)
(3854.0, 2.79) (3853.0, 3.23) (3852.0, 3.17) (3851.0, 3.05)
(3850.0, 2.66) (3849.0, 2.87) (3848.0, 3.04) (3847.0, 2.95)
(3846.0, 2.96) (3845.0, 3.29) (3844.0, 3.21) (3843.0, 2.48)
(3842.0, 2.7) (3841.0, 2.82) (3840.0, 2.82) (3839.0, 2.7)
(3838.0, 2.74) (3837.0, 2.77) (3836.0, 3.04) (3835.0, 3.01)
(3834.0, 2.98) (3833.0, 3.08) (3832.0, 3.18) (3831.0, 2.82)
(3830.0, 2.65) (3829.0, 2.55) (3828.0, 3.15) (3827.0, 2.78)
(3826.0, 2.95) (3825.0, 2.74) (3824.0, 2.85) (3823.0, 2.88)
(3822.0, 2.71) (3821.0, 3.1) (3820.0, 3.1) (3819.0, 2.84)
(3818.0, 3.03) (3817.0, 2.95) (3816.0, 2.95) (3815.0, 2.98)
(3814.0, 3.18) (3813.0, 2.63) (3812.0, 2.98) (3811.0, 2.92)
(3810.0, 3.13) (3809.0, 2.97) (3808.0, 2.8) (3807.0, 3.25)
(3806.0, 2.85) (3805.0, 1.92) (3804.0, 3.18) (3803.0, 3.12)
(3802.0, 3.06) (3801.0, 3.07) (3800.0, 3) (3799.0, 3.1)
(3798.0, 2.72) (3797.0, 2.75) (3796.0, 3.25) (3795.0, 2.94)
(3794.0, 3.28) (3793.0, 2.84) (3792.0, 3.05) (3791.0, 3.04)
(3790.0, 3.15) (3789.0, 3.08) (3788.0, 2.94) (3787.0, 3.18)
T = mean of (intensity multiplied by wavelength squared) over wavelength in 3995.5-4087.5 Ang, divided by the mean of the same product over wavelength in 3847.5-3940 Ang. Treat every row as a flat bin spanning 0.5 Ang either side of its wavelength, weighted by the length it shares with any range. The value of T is 1.2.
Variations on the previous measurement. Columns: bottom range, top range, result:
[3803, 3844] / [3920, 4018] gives 1.13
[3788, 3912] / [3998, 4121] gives 1.21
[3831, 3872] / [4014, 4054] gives 1.20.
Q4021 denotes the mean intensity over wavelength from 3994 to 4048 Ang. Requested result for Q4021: 3.16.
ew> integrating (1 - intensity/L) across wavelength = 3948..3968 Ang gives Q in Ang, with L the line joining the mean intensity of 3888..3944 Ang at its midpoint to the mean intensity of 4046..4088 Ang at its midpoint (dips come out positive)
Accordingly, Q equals 0.6 Ang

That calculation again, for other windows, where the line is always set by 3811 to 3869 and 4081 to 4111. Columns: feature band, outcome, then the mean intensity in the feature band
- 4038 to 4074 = -1.3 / 3.28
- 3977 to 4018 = -0.5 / 3.13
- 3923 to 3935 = 0.3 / 2.95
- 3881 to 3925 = 0.1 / 2.98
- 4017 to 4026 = 0.0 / 3.13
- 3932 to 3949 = 0.7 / 2.91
